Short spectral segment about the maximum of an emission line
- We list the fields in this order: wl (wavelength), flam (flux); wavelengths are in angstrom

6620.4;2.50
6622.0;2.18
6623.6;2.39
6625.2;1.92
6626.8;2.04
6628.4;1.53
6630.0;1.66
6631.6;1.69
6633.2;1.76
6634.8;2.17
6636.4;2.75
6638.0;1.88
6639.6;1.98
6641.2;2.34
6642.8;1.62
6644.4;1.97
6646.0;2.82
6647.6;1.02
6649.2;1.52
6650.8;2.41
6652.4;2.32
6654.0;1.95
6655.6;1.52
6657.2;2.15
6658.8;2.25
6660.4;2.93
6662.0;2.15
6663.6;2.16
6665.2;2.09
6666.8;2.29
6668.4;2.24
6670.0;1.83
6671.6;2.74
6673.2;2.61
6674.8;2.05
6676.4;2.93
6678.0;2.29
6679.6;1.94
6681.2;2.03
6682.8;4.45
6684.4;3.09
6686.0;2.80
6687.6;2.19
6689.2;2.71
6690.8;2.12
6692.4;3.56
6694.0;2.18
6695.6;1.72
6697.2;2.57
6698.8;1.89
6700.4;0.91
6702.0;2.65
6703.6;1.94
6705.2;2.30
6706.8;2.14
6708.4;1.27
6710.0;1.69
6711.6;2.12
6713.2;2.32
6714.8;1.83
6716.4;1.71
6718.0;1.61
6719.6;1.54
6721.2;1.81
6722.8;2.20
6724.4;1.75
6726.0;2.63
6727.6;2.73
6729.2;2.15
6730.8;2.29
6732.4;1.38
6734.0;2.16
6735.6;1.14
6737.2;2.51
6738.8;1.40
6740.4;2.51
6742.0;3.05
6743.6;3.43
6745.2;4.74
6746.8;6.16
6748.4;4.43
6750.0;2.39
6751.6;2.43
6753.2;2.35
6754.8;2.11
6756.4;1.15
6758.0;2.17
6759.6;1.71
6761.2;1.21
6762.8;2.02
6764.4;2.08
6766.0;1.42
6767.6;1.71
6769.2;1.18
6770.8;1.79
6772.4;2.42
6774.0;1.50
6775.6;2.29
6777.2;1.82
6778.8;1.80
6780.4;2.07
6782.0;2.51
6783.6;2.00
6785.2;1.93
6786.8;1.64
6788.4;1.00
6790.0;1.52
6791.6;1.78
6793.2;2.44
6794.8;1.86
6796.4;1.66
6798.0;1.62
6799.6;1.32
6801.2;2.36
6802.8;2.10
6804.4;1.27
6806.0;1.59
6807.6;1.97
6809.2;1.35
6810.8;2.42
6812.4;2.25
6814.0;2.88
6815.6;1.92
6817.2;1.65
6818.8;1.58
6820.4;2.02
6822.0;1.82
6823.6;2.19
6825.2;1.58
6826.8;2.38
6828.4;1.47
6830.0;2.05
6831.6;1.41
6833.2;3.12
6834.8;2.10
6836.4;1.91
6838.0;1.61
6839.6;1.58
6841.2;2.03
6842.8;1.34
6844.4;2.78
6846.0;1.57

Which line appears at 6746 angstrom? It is [O III]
